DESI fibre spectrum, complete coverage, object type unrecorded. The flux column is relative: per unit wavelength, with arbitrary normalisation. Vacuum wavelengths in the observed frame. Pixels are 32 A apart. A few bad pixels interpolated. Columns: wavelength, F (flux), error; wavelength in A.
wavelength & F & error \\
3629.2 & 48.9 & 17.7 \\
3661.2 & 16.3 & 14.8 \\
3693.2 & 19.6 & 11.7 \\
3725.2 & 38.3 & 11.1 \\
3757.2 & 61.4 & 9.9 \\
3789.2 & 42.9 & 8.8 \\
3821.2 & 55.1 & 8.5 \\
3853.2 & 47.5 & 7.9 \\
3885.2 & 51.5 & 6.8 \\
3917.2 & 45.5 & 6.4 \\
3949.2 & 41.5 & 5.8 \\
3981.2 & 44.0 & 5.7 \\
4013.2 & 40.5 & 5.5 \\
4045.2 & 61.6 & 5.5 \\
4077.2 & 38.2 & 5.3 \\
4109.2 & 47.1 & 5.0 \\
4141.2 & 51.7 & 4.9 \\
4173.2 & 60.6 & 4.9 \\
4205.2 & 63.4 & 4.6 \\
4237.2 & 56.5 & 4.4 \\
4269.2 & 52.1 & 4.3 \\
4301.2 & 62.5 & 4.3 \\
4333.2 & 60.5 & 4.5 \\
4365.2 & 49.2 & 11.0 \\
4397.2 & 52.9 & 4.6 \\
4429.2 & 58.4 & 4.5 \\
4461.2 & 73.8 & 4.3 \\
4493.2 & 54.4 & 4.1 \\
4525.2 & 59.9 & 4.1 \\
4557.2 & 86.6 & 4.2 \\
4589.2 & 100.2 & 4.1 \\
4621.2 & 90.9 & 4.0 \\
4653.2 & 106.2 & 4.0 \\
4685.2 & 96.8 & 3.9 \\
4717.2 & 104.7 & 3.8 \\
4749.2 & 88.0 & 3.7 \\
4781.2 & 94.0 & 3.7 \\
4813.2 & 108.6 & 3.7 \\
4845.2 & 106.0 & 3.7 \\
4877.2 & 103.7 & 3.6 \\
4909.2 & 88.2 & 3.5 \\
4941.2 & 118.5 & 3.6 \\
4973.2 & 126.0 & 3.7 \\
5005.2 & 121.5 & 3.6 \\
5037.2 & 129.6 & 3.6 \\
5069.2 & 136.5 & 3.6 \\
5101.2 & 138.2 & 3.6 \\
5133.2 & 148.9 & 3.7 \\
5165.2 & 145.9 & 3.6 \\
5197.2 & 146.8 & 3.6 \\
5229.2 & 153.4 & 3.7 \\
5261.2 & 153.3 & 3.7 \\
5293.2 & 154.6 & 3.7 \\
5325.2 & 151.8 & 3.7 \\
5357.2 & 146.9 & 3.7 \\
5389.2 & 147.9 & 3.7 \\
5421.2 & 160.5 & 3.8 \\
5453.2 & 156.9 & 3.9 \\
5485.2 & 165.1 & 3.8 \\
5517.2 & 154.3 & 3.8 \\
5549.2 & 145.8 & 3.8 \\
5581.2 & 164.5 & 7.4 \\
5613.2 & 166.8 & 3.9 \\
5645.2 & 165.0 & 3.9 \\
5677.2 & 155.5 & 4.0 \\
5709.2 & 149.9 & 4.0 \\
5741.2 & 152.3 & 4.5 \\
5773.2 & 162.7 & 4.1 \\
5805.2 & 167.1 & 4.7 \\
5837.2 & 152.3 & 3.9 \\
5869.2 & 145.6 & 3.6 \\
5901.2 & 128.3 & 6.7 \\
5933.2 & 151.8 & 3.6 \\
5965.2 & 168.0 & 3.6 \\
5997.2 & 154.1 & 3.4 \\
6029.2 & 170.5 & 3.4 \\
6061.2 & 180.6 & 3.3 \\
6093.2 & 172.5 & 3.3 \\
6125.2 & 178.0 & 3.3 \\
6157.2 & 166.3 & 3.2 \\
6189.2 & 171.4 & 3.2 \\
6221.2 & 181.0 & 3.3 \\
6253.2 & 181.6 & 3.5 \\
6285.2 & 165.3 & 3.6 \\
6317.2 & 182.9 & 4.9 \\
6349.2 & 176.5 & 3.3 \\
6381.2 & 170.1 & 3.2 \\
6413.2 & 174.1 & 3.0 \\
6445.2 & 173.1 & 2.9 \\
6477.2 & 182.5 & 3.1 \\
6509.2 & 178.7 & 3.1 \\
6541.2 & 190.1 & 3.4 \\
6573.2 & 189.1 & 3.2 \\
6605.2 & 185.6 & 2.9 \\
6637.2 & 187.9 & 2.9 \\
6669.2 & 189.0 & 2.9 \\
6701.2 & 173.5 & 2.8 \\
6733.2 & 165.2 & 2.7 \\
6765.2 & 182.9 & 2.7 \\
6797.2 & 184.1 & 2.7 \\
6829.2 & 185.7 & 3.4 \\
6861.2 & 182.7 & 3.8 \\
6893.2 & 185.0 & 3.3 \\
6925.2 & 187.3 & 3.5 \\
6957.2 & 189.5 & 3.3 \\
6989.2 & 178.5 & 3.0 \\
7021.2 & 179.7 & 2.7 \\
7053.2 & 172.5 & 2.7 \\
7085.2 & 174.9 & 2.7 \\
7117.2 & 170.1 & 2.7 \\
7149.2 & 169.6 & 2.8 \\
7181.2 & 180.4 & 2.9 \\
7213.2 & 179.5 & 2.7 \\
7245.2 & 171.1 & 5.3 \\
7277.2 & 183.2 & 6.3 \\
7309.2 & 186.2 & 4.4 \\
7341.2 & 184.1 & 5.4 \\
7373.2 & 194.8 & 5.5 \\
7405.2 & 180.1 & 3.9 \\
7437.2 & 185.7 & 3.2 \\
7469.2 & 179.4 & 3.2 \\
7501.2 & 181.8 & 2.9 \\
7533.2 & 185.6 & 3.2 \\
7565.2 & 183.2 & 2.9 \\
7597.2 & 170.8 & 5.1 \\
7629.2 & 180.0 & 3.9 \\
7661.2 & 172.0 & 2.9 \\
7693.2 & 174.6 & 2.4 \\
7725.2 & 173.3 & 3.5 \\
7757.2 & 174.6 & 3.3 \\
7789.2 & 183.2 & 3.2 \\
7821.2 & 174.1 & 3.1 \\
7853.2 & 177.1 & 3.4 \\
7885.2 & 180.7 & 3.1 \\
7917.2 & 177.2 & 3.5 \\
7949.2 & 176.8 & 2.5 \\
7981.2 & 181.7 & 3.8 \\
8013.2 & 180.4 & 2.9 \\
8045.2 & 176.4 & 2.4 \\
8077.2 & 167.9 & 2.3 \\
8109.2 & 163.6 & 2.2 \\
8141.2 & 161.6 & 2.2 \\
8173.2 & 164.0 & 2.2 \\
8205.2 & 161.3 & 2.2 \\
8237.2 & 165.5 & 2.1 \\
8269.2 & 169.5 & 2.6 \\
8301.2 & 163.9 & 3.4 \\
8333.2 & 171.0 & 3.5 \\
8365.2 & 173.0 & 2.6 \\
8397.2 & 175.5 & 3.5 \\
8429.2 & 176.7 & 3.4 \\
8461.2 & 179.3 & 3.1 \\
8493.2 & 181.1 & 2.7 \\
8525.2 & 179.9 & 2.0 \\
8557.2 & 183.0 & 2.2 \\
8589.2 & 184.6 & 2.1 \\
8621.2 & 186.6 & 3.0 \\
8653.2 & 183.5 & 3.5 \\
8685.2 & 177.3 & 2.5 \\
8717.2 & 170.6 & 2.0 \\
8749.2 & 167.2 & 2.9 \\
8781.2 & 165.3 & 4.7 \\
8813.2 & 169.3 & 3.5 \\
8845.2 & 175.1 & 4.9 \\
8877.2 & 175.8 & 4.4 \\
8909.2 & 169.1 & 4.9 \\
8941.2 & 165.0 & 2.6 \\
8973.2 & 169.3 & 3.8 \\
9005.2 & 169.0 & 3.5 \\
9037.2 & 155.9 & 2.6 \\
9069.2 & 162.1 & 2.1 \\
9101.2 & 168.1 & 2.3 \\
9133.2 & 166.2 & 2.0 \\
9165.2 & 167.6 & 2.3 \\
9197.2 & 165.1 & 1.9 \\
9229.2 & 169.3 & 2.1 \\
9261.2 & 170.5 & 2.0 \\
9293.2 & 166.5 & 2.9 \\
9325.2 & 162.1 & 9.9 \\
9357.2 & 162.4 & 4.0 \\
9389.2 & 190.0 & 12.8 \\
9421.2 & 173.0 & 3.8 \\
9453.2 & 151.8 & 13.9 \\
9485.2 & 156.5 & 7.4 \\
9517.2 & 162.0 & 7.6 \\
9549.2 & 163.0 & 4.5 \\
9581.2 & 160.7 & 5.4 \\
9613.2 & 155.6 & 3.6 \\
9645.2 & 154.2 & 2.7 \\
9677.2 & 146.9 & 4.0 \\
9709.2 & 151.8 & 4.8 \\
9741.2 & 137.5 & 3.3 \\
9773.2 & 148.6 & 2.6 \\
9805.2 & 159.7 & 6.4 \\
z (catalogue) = 0.140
